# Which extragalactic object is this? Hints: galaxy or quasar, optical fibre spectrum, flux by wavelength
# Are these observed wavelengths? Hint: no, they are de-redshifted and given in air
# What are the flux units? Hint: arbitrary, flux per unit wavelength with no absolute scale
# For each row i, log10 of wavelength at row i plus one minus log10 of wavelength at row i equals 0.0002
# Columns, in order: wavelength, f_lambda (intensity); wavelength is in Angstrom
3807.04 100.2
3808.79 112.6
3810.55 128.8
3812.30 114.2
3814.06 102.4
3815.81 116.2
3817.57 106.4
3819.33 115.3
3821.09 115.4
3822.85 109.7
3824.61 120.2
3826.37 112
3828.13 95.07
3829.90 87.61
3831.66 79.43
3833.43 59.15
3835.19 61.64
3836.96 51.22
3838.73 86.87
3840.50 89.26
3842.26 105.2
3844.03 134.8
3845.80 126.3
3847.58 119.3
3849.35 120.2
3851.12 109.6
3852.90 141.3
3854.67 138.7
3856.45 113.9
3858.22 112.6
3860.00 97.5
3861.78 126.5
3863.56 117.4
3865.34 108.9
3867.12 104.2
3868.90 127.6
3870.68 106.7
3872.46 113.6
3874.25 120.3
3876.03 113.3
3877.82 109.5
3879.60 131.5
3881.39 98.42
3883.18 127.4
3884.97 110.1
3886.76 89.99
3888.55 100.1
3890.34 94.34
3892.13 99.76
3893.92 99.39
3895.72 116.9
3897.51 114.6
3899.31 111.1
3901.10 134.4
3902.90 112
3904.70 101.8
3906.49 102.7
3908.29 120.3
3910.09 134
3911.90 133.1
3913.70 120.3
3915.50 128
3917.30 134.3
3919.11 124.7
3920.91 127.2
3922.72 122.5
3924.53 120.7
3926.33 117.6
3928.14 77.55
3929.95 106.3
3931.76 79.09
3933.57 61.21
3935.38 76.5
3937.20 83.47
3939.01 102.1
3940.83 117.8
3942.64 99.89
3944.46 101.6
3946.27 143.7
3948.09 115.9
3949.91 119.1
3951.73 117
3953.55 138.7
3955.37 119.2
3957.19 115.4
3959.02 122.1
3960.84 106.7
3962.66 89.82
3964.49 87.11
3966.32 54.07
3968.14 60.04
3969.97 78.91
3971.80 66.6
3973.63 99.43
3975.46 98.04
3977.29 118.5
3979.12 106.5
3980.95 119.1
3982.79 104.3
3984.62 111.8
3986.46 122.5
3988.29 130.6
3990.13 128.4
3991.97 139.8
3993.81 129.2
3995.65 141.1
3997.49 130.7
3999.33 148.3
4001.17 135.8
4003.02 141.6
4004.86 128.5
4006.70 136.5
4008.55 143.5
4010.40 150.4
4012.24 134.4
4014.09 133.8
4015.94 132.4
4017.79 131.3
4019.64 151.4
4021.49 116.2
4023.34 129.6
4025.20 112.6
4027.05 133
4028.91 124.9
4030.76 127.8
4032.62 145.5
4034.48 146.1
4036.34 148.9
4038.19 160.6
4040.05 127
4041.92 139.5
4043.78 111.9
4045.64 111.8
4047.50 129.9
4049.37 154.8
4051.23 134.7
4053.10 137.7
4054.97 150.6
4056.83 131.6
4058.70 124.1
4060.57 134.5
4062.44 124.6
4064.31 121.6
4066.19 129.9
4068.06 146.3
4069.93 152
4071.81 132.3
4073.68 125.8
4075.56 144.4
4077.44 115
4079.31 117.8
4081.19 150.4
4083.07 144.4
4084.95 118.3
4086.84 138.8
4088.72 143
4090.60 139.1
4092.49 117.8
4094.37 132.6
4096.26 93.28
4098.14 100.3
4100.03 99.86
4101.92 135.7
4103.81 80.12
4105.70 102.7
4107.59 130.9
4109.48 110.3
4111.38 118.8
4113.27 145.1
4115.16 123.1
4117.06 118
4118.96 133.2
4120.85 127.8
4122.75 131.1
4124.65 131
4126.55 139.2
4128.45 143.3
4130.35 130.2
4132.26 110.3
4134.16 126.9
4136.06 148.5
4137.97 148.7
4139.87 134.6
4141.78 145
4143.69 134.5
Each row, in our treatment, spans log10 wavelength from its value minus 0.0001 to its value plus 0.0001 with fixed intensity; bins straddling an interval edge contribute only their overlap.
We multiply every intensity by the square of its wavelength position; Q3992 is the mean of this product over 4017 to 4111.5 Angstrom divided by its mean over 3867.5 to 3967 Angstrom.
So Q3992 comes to 1.26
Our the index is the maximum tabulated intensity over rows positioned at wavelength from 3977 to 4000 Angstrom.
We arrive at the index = 148.3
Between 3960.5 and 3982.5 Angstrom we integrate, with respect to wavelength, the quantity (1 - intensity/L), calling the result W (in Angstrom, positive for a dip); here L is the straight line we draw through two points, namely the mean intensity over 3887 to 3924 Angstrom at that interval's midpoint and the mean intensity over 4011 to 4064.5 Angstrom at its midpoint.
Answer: 6.1 Angstrom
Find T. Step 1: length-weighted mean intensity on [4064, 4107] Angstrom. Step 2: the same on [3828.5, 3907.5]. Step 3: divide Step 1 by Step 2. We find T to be 1.17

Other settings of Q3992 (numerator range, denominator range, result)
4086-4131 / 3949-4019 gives 1.11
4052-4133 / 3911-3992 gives 1.27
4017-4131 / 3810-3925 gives 1.29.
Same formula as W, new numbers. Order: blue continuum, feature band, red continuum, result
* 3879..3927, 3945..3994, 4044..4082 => 5.7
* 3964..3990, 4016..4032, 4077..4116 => -3.2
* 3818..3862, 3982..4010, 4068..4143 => -3.2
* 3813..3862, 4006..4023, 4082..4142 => -2.5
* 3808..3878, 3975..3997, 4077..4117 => -1.1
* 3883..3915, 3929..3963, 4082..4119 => 2.4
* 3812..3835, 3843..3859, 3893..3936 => -3.0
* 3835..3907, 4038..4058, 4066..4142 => -1.7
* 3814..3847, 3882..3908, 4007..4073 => 0.3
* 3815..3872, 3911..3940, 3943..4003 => 0.9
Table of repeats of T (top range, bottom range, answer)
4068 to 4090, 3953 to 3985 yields 1.37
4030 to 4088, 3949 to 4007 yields 1.19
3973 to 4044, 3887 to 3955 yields 1.18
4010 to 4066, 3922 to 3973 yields 1.34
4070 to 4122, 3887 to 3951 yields 1.13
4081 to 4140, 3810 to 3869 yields 1.18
